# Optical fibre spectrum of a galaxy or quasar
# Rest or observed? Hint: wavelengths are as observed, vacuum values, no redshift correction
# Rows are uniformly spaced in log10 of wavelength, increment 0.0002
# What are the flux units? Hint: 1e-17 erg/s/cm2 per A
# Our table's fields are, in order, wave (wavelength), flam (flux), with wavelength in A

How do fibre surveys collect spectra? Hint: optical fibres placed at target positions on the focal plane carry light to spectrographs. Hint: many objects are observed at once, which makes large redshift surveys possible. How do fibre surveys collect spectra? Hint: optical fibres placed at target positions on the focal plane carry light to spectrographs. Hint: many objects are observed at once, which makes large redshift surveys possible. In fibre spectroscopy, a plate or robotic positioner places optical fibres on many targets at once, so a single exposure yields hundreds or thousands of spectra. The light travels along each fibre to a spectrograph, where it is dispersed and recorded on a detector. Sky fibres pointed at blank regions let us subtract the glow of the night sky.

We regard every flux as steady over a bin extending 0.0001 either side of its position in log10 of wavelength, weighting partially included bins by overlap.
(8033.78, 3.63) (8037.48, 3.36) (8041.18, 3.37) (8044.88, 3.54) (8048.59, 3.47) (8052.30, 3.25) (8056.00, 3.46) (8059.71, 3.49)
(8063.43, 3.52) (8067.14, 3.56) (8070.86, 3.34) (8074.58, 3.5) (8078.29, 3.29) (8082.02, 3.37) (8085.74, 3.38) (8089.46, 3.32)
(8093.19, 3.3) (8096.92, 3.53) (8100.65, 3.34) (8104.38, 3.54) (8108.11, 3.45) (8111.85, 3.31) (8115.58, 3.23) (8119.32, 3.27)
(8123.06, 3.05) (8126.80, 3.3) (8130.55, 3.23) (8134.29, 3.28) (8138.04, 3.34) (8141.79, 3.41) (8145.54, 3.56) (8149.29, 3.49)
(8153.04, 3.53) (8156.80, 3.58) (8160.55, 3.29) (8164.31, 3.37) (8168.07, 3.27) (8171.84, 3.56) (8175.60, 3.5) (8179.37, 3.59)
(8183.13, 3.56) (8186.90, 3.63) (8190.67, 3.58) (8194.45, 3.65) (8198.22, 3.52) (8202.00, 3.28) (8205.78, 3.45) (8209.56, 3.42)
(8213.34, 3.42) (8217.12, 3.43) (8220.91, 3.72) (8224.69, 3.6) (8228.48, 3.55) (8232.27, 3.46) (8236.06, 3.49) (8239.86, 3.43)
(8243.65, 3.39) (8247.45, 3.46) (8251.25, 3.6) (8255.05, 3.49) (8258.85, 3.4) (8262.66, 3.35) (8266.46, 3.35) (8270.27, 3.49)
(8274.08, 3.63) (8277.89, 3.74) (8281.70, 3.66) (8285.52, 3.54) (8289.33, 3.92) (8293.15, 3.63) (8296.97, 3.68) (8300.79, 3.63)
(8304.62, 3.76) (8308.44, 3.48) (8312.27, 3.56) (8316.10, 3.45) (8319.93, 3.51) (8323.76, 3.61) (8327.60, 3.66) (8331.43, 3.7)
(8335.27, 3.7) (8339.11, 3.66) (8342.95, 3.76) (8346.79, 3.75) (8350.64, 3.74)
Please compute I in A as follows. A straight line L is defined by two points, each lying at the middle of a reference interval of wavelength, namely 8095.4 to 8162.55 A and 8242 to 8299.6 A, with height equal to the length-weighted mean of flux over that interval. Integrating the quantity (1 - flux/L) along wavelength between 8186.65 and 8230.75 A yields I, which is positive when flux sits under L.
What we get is -0.5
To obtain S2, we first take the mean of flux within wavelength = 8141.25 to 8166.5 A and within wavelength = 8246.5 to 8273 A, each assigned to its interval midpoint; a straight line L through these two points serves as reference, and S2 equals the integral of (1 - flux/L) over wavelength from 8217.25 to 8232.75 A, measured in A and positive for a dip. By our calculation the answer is -0.54 A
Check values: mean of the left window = 3.46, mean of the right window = 3.45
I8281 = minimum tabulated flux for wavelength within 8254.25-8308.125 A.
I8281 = 3.35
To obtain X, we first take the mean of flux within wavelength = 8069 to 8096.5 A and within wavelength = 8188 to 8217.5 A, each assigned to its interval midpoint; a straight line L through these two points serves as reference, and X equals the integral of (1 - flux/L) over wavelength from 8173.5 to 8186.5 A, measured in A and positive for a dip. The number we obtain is -0.40 A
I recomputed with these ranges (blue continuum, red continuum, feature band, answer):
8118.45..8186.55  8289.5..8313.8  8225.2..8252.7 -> 0.4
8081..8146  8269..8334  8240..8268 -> 0.9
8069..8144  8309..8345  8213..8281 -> 0.2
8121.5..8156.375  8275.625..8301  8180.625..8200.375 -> -0.6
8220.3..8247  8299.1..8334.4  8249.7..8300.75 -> -0.3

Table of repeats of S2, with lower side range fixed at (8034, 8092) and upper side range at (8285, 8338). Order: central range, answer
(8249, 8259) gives 0.20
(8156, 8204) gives 0.43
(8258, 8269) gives 0.68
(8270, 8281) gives -0.13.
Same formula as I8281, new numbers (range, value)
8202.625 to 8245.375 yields 3.39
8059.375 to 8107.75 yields 3.29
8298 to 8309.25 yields 3.48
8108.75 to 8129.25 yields 3.05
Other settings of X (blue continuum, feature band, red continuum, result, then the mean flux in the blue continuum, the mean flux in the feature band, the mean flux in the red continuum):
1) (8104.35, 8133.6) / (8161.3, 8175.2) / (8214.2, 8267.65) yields -0.2 A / 3.28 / 3.4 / 3.48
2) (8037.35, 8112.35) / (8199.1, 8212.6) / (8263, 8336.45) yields 0.5 A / 3.42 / 3.4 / 3.61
